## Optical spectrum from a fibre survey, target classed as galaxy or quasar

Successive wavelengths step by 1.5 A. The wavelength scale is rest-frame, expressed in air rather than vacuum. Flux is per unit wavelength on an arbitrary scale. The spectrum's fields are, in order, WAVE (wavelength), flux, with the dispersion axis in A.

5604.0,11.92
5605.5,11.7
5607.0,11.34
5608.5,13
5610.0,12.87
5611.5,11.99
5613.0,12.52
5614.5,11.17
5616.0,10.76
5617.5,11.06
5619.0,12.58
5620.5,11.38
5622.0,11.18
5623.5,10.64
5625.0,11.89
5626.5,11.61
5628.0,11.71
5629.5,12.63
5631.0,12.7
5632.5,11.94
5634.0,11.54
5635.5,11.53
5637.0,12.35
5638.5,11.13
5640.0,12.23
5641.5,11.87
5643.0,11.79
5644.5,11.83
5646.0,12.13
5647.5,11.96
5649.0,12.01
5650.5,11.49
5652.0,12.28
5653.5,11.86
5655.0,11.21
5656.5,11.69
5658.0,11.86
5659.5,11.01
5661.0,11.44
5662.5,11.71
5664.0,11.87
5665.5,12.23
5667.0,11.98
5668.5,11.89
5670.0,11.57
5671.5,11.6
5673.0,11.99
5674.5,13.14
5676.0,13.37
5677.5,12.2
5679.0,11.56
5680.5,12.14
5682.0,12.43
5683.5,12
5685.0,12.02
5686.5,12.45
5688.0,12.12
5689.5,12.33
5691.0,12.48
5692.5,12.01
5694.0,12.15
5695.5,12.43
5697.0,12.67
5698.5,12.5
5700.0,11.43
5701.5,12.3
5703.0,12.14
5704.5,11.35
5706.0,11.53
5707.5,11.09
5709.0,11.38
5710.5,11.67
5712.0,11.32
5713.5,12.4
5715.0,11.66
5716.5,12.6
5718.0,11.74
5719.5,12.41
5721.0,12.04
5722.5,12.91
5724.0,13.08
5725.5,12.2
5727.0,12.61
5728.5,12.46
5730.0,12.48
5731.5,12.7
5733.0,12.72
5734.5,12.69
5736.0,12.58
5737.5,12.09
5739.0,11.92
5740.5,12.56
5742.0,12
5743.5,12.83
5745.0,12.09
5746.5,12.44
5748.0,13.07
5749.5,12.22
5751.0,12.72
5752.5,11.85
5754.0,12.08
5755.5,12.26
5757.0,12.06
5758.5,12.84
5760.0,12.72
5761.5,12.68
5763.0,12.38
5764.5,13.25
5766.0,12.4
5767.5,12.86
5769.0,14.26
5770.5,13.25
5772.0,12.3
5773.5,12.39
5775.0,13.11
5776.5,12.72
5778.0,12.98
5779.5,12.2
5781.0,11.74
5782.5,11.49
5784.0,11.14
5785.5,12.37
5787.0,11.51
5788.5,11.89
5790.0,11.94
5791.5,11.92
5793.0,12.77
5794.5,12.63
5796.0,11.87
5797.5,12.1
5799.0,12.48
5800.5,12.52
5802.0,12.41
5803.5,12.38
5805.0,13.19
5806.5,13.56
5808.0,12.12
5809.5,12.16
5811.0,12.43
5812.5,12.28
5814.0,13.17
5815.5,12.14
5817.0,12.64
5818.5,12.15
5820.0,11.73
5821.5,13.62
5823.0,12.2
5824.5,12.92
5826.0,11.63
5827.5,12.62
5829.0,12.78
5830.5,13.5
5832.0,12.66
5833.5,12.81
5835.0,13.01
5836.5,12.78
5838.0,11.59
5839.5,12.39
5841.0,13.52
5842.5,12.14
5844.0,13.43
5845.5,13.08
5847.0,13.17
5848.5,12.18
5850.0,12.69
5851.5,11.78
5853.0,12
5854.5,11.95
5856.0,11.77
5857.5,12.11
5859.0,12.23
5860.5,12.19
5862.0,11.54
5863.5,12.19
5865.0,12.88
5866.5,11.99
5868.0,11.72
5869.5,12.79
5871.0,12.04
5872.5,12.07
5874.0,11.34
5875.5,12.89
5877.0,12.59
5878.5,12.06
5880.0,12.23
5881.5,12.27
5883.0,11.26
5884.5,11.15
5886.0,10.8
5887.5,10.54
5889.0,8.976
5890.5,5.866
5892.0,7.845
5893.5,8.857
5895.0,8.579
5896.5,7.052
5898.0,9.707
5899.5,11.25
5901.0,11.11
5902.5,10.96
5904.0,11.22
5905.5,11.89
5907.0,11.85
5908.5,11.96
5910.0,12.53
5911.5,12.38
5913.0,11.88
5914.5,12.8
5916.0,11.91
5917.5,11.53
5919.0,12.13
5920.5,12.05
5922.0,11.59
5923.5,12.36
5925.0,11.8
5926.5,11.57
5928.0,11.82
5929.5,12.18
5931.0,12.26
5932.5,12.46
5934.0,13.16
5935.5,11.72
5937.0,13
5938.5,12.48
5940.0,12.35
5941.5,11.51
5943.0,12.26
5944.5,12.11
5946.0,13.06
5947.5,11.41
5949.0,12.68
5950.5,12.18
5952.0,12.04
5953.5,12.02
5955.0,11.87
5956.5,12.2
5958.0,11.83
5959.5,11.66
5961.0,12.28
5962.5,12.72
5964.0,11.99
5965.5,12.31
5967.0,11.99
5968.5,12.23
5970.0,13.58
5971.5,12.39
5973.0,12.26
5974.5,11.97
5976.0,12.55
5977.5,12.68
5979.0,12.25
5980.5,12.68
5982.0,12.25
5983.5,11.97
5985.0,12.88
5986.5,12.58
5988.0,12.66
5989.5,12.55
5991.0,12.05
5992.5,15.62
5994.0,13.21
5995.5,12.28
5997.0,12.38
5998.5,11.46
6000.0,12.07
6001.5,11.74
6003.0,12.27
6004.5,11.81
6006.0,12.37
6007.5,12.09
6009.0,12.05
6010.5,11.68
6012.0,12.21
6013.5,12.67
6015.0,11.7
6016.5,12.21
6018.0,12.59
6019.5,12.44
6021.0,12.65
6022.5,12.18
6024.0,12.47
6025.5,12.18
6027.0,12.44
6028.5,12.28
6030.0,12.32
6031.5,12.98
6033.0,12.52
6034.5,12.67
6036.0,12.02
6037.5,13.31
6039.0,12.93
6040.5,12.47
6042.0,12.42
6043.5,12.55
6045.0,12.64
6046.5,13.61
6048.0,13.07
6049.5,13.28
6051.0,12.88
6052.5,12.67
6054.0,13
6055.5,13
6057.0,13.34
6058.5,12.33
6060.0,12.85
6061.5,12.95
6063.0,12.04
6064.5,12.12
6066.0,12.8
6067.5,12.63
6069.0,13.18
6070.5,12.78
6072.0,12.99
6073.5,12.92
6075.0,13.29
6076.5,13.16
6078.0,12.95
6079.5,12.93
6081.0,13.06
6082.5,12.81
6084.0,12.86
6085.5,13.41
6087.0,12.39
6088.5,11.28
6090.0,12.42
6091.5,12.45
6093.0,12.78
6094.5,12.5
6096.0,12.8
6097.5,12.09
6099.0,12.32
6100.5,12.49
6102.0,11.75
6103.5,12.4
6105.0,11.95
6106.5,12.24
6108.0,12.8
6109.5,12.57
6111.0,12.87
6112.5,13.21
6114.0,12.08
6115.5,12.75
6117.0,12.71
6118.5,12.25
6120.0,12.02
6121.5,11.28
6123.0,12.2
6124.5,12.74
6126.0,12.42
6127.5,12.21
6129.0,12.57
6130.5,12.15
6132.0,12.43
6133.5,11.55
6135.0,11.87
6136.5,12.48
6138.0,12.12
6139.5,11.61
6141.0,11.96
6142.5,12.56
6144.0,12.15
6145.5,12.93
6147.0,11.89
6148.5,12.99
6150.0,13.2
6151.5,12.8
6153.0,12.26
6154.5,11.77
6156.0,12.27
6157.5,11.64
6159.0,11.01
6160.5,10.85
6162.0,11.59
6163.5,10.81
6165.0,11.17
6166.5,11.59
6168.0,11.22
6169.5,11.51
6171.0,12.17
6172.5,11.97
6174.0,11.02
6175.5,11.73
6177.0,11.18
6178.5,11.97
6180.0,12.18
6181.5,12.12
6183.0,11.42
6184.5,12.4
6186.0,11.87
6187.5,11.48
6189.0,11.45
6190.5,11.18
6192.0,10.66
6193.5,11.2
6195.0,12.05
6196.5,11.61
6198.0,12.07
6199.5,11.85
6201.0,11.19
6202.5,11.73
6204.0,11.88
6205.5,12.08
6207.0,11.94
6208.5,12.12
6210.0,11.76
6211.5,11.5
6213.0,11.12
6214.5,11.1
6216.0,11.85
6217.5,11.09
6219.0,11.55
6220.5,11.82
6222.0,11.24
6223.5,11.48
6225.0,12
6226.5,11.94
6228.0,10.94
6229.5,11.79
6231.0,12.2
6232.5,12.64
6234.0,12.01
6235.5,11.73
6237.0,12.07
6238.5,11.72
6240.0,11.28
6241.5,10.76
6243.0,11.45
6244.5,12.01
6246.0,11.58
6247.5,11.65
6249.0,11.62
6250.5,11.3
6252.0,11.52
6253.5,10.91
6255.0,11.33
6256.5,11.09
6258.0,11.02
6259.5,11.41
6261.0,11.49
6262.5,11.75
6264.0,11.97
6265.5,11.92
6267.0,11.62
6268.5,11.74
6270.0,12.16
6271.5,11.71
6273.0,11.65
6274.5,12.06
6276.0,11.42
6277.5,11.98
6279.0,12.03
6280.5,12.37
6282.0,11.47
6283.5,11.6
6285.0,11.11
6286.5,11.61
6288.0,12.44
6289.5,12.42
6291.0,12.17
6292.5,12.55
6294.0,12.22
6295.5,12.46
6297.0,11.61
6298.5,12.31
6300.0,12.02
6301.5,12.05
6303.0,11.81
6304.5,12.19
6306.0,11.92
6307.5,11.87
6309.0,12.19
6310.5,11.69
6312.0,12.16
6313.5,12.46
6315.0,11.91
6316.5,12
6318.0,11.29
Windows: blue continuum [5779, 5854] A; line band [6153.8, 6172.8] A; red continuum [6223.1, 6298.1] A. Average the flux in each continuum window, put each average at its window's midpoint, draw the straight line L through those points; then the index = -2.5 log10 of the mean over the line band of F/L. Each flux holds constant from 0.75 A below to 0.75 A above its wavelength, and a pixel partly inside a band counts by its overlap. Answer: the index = 0.04 mag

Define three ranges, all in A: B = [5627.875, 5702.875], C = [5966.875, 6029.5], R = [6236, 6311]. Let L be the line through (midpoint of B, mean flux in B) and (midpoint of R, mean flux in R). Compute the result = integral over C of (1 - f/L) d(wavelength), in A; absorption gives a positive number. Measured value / -2.73 A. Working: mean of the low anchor 12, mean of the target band 12.4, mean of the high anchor 11.8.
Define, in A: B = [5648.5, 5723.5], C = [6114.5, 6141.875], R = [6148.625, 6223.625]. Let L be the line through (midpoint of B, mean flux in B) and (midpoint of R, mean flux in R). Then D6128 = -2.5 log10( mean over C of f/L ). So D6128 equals -0.04 mag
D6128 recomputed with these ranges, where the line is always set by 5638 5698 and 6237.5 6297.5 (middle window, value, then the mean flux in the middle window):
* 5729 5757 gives -0.04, 12.4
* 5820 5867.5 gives -0.05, 12.5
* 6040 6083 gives -0.09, 12.9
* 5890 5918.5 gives 0.12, 10.6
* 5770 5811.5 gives -0.03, 12.3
